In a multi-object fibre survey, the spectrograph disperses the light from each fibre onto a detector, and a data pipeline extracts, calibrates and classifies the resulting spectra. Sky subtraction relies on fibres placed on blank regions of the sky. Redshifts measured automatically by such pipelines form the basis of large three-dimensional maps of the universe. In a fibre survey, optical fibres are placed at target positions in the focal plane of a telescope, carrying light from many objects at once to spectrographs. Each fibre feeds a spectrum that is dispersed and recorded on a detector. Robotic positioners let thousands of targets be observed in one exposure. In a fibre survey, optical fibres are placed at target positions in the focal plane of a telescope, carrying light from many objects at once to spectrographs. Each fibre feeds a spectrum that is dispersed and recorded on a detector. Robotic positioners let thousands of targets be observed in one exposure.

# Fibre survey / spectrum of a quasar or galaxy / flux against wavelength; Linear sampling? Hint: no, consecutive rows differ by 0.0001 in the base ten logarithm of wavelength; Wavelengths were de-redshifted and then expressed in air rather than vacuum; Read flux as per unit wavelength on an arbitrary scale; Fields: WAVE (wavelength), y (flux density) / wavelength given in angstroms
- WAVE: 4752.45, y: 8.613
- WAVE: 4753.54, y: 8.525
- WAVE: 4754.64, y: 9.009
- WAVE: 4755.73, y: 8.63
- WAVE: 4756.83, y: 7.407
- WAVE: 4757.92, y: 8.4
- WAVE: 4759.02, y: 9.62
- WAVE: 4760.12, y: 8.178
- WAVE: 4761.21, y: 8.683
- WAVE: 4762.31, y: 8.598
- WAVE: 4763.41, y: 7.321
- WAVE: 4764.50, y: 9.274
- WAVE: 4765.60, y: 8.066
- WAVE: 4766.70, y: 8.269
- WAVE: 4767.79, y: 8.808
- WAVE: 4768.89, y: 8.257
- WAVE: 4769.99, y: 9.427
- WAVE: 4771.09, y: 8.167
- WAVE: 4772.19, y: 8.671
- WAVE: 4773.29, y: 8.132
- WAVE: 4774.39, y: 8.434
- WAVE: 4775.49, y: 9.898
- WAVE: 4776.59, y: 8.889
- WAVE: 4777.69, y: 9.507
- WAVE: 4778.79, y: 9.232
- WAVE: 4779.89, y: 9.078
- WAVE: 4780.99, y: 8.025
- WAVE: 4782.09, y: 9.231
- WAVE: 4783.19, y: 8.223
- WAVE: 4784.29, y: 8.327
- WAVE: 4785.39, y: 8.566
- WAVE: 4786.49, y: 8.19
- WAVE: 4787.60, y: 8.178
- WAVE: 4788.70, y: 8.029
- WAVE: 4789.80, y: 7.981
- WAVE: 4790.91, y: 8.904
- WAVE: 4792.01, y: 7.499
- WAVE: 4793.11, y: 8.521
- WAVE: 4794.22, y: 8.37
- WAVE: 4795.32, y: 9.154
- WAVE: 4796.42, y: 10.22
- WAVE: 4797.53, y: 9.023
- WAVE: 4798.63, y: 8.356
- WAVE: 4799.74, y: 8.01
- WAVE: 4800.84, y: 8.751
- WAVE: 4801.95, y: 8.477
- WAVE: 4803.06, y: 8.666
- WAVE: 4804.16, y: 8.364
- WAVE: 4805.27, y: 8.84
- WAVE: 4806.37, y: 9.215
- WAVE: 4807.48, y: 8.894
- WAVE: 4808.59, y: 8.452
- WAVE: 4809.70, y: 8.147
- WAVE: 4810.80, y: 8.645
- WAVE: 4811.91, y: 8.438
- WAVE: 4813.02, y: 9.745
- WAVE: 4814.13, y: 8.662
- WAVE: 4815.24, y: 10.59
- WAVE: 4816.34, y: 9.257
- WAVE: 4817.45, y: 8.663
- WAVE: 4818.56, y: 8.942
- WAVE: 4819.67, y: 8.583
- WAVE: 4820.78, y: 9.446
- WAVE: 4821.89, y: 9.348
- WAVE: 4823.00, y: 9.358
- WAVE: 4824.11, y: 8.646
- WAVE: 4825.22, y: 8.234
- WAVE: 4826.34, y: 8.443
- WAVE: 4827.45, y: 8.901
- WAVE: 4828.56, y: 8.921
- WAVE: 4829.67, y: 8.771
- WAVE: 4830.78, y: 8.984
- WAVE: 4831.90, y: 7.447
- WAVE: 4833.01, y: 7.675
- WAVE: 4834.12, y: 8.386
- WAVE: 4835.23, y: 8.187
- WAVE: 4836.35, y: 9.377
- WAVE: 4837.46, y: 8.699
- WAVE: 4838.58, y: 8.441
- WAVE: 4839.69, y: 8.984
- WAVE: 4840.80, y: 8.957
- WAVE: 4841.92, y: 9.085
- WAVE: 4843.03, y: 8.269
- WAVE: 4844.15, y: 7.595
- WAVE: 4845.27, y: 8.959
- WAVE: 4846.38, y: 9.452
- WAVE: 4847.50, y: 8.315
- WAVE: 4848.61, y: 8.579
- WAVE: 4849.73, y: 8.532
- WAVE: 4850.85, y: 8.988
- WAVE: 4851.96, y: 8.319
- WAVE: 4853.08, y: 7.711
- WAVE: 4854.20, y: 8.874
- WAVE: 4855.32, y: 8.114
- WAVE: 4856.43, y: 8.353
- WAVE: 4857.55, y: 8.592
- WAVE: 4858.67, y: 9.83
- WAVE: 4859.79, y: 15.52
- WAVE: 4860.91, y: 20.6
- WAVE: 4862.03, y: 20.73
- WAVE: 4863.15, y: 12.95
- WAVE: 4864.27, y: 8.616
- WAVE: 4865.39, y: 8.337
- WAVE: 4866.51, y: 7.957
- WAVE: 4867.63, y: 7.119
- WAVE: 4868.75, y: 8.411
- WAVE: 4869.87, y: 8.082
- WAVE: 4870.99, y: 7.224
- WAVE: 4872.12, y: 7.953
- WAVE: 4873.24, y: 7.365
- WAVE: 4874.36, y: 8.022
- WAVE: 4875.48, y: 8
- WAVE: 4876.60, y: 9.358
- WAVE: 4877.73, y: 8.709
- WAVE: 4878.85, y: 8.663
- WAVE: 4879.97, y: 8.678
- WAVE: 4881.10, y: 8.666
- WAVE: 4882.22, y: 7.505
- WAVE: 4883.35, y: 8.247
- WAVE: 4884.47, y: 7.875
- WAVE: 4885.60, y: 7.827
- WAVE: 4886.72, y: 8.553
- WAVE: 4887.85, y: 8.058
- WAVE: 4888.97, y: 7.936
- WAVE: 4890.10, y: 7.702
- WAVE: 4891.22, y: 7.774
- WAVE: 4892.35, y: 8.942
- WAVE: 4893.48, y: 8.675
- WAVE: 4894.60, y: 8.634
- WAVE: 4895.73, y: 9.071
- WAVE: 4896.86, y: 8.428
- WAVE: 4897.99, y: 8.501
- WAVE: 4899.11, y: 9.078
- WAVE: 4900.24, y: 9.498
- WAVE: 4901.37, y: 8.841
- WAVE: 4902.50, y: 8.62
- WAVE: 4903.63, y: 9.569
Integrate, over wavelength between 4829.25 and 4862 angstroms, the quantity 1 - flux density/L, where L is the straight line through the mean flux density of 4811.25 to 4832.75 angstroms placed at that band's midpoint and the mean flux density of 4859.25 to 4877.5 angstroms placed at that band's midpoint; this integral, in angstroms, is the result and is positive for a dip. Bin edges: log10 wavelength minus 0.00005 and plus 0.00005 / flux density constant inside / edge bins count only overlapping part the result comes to 0.86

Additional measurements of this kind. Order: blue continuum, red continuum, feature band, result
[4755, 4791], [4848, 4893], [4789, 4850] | 1.0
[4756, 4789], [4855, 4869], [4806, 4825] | 1.7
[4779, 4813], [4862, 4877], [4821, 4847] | 0.2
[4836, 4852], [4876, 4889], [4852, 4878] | -4.0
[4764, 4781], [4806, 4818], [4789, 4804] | 0.5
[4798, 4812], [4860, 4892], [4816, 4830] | -0.2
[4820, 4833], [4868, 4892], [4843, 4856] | 0.0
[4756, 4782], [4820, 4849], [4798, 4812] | 0.1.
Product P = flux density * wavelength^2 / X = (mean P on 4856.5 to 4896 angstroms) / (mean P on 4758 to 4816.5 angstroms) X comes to 1.1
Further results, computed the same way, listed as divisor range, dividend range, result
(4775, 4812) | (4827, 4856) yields 1.01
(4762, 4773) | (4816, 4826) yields 1.08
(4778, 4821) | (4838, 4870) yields 1.15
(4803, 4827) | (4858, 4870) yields 1.35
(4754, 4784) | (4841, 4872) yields 1.17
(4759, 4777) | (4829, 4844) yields 1.02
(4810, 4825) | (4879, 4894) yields 0.93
